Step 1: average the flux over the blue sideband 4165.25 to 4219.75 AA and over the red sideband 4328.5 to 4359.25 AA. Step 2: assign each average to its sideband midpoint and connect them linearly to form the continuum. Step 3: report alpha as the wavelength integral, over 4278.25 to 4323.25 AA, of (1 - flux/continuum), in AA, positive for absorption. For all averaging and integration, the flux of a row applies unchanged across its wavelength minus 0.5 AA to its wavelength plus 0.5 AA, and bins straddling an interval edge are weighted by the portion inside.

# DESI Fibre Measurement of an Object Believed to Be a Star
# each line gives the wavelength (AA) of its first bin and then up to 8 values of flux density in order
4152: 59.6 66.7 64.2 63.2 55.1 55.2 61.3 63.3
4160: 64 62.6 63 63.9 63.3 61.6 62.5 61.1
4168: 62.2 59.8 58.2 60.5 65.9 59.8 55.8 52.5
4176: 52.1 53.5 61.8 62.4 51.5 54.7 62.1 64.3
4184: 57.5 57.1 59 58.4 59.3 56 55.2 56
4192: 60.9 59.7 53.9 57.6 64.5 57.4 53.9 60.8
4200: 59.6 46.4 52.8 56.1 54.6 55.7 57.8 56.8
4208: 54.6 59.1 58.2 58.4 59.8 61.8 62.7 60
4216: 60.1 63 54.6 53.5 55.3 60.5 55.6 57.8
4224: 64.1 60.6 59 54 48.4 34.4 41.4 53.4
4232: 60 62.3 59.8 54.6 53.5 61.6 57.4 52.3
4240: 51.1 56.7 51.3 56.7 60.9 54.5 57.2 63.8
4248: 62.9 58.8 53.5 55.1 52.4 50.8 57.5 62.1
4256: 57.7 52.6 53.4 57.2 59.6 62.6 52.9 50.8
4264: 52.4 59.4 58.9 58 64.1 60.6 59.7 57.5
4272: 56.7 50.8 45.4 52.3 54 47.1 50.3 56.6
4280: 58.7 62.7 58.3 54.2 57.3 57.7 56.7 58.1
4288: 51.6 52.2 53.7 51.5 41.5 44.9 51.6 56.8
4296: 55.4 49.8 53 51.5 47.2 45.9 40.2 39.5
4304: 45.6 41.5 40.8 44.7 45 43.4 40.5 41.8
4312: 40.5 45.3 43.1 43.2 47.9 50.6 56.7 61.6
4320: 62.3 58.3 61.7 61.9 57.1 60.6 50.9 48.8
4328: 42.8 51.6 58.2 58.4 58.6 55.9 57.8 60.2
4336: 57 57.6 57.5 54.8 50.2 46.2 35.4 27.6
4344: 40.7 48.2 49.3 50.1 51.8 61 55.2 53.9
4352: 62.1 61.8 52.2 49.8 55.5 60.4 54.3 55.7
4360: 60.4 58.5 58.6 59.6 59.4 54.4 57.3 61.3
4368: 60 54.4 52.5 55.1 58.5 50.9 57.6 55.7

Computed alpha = 3.2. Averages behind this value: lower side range 58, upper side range 53.2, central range 50.7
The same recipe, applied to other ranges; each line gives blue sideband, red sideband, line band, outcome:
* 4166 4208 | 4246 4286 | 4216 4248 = 0.5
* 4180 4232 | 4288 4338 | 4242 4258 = -0.7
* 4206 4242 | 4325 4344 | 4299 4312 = 2.4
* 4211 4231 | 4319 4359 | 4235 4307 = 1.6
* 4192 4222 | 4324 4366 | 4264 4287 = -0.2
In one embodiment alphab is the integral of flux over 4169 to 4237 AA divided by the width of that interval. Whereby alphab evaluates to 57.1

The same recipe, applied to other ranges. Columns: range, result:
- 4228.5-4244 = 54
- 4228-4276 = 55.6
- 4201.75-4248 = 56.6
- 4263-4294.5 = 54.6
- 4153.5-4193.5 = 59.5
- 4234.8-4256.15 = 56.5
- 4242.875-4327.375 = 53.2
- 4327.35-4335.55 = 55.3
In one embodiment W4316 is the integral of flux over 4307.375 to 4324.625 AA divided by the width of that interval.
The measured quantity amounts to 50.7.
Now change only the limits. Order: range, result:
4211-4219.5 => 59.4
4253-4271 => 57.4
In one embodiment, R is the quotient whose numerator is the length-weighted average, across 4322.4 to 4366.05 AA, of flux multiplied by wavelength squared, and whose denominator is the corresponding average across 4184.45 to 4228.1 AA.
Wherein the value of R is 1.00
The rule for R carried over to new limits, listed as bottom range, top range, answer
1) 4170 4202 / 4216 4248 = 0.99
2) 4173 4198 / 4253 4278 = 1.01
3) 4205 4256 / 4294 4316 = 0.83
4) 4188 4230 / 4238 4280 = 1.01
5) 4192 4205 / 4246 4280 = 1.02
